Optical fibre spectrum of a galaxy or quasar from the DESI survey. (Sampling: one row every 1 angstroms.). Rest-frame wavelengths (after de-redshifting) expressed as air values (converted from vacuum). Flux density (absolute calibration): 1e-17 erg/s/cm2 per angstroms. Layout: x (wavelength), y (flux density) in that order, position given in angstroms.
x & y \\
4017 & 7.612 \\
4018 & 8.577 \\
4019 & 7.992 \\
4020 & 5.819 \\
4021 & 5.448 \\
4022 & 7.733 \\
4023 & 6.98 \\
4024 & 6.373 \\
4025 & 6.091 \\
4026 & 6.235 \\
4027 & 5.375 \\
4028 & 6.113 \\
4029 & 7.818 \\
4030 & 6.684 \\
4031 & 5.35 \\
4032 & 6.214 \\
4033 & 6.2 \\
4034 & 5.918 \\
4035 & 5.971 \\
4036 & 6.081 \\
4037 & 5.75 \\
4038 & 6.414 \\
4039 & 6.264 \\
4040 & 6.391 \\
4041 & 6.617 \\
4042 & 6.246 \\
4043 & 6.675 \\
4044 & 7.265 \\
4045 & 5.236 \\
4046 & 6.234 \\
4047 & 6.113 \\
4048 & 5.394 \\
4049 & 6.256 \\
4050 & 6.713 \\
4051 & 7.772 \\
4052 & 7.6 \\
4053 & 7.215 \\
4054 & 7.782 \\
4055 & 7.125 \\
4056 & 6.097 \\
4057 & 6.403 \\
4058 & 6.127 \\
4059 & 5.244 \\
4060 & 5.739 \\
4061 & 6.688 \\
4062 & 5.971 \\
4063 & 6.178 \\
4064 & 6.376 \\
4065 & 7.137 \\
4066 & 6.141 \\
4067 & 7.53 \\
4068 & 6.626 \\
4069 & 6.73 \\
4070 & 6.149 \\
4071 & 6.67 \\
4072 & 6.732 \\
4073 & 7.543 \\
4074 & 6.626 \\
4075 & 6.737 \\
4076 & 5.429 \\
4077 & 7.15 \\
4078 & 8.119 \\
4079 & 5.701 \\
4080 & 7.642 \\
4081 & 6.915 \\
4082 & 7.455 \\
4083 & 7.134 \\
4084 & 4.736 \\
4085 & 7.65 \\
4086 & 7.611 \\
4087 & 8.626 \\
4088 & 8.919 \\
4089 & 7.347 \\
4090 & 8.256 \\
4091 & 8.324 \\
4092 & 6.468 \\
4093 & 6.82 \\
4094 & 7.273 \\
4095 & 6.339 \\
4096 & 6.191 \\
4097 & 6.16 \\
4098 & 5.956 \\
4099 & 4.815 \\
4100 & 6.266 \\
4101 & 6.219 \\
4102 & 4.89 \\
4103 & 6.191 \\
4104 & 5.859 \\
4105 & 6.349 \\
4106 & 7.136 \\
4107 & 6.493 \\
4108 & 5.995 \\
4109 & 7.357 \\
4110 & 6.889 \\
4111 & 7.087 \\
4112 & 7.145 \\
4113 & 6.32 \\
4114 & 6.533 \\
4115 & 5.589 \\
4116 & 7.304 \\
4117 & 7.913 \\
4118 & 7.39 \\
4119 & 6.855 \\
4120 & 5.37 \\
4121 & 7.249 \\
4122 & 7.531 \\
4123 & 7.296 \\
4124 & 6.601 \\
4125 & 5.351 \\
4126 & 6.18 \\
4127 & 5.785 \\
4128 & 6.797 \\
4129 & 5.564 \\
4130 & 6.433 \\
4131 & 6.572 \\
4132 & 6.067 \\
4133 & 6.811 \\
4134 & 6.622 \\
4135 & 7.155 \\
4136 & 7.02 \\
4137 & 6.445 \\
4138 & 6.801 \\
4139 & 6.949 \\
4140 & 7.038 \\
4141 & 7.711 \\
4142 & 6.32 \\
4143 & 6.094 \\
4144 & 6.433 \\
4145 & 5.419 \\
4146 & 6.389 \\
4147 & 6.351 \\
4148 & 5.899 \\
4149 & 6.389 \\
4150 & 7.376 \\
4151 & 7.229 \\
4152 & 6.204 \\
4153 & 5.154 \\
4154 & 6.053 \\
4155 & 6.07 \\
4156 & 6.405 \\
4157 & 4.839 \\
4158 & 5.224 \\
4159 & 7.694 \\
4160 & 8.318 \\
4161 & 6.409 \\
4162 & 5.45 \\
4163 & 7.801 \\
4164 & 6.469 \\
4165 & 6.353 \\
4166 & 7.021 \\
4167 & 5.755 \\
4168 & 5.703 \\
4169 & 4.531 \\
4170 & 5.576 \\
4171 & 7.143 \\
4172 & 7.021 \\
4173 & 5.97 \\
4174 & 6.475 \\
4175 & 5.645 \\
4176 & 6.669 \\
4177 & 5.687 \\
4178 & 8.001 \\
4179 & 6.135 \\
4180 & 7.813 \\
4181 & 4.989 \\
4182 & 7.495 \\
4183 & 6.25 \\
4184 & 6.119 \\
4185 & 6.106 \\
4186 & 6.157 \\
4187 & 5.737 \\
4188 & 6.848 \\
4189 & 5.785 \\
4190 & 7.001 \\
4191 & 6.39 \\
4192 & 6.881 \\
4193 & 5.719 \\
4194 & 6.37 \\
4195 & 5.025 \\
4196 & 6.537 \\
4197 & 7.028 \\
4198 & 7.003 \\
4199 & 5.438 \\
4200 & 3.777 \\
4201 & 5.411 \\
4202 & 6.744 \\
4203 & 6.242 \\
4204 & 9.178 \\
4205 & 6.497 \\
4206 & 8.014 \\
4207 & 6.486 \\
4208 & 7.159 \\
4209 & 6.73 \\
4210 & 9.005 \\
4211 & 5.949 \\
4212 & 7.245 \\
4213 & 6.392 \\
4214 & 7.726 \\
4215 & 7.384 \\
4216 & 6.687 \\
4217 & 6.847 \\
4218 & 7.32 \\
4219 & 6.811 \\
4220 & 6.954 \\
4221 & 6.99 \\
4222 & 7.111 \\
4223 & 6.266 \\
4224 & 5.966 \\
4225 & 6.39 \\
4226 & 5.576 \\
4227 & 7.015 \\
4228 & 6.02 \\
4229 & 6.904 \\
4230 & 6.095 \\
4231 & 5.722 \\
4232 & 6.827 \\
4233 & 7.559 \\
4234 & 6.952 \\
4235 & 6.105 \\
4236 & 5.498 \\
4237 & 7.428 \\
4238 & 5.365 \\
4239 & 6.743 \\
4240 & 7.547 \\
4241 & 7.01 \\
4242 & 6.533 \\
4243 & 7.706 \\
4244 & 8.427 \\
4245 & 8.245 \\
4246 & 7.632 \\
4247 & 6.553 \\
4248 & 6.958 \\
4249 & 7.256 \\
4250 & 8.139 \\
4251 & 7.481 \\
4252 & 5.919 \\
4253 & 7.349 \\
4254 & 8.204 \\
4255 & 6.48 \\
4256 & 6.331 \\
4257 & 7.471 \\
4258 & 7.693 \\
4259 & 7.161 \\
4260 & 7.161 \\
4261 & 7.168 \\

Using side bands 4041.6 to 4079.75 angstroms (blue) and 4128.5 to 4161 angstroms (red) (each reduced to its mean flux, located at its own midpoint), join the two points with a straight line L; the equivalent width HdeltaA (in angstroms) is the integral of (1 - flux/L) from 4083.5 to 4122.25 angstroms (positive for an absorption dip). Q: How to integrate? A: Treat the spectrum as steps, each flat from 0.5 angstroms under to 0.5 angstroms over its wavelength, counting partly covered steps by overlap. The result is -1.4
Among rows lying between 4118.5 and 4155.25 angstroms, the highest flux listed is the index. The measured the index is 7.711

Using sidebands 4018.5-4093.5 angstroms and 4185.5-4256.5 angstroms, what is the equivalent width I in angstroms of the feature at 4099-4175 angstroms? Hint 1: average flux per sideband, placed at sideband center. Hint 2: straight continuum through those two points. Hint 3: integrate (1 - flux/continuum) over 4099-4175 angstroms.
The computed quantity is 2.9 angstroms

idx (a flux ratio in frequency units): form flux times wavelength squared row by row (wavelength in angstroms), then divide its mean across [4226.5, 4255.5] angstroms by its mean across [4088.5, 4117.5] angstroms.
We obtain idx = 1.13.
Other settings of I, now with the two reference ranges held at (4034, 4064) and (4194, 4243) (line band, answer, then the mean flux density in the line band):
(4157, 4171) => 0.6 angstroms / 6.31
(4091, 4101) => 0.2 angstroms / 6.36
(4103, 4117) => -0.4 angstroms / 6.65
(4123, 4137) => 0.2 angstroms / 6.42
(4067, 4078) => -0.5 angstroms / 6.75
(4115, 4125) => -0.6 angstroms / 6.9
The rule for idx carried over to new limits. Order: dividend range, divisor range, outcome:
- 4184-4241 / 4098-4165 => 1.06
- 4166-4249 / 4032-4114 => 1.07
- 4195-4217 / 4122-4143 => 1.06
